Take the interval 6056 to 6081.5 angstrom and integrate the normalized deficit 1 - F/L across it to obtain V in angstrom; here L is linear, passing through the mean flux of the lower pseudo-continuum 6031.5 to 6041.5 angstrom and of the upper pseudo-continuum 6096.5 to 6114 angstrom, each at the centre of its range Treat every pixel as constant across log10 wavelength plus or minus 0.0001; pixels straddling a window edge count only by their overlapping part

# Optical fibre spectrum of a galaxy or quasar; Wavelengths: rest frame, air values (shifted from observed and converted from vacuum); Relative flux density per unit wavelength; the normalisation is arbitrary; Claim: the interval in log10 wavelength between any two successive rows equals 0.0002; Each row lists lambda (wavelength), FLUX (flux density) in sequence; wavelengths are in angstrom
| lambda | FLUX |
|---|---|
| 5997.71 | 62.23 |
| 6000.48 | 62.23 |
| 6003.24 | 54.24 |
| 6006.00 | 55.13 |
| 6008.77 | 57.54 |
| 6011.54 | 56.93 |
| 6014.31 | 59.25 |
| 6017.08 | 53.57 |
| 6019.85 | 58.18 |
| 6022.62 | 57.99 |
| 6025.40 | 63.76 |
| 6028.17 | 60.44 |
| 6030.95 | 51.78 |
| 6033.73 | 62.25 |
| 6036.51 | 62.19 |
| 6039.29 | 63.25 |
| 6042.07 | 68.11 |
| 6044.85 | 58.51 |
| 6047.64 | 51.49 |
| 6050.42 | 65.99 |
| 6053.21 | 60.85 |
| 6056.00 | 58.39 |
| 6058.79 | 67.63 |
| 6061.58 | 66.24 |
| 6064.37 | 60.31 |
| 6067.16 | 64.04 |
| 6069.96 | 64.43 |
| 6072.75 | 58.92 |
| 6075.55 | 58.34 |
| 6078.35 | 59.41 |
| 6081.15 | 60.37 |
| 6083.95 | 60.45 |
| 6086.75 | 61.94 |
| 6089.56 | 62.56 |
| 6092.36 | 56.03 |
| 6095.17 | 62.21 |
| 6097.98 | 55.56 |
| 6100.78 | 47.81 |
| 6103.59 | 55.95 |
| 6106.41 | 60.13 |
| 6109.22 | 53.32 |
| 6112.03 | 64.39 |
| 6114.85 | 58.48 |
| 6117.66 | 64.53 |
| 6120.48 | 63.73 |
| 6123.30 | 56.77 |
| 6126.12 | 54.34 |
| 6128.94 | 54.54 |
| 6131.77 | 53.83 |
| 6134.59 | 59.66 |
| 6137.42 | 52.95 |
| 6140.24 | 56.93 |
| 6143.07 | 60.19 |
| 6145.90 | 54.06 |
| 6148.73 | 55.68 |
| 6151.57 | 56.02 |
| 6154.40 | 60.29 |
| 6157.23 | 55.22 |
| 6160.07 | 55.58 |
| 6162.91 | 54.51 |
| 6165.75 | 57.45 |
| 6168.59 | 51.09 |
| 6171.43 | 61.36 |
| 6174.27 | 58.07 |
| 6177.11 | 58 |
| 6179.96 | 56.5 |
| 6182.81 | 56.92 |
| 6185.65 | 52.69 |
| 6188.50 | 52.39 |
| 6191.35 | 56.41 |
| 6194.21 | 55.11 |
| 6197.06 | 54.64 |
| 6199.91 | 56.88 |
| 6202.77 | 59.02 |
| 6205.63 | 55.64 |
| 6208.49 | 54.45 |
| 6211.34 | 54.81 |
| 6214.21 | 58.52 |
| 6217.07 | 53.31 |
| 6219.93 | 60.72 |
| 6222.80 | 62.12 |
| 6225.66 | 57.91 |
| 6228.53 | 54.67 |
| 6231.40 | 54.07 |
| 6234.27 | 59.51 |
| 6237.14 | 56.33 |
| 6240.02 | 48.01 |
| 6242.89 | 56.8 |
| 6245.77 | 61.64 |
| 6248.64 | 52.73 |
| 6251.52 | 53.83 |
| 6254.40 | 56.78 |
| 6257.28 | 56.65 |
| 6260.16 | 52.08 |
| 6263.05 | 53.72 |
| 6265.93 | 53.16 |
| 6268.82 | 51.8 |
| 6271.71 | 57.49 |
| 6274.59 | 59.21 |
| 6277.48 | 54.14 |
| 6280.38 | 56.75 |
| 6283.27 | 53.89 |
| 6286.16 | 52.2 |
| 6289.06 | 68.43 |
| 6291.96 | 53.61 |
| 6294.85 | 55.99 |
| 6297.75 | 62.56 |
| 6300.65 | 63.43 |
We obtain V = -1.1 angstrom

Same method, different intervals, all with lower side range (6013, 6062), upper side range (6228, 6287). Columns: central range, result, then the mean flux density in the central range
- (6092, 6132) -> 0.70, 57.6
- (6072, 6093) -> -0.20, 59.9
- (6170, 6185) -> -0.23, 57.9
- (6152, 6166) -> 0.24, 56.5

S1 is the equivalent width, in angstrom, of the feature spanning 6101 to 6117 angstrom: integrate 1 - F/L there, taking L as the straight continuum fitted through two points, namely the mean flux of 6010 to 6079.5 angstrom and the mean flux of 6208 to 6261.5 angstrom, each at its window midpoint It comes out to 0.3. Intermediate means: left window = 60.5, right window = 56.1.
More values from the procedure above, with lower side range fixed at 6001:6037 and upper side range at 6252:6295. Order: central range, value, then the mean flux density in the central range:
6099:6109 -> 0.5 angstrom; 54.5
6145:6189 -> 0.4 angstrom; 56.1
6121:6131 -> 0.2 angstrom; 55.9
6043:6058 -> -0.5 angstrom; 59.7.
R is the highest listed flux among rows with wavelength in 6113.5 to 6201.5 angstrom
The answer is 64.53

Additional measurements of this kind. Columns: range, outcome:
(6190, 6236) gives 62.12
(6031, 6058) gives 68.11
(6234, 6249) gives 61.64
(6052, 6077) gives 67.63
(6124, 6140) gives 59.66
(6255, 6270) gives 56.65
